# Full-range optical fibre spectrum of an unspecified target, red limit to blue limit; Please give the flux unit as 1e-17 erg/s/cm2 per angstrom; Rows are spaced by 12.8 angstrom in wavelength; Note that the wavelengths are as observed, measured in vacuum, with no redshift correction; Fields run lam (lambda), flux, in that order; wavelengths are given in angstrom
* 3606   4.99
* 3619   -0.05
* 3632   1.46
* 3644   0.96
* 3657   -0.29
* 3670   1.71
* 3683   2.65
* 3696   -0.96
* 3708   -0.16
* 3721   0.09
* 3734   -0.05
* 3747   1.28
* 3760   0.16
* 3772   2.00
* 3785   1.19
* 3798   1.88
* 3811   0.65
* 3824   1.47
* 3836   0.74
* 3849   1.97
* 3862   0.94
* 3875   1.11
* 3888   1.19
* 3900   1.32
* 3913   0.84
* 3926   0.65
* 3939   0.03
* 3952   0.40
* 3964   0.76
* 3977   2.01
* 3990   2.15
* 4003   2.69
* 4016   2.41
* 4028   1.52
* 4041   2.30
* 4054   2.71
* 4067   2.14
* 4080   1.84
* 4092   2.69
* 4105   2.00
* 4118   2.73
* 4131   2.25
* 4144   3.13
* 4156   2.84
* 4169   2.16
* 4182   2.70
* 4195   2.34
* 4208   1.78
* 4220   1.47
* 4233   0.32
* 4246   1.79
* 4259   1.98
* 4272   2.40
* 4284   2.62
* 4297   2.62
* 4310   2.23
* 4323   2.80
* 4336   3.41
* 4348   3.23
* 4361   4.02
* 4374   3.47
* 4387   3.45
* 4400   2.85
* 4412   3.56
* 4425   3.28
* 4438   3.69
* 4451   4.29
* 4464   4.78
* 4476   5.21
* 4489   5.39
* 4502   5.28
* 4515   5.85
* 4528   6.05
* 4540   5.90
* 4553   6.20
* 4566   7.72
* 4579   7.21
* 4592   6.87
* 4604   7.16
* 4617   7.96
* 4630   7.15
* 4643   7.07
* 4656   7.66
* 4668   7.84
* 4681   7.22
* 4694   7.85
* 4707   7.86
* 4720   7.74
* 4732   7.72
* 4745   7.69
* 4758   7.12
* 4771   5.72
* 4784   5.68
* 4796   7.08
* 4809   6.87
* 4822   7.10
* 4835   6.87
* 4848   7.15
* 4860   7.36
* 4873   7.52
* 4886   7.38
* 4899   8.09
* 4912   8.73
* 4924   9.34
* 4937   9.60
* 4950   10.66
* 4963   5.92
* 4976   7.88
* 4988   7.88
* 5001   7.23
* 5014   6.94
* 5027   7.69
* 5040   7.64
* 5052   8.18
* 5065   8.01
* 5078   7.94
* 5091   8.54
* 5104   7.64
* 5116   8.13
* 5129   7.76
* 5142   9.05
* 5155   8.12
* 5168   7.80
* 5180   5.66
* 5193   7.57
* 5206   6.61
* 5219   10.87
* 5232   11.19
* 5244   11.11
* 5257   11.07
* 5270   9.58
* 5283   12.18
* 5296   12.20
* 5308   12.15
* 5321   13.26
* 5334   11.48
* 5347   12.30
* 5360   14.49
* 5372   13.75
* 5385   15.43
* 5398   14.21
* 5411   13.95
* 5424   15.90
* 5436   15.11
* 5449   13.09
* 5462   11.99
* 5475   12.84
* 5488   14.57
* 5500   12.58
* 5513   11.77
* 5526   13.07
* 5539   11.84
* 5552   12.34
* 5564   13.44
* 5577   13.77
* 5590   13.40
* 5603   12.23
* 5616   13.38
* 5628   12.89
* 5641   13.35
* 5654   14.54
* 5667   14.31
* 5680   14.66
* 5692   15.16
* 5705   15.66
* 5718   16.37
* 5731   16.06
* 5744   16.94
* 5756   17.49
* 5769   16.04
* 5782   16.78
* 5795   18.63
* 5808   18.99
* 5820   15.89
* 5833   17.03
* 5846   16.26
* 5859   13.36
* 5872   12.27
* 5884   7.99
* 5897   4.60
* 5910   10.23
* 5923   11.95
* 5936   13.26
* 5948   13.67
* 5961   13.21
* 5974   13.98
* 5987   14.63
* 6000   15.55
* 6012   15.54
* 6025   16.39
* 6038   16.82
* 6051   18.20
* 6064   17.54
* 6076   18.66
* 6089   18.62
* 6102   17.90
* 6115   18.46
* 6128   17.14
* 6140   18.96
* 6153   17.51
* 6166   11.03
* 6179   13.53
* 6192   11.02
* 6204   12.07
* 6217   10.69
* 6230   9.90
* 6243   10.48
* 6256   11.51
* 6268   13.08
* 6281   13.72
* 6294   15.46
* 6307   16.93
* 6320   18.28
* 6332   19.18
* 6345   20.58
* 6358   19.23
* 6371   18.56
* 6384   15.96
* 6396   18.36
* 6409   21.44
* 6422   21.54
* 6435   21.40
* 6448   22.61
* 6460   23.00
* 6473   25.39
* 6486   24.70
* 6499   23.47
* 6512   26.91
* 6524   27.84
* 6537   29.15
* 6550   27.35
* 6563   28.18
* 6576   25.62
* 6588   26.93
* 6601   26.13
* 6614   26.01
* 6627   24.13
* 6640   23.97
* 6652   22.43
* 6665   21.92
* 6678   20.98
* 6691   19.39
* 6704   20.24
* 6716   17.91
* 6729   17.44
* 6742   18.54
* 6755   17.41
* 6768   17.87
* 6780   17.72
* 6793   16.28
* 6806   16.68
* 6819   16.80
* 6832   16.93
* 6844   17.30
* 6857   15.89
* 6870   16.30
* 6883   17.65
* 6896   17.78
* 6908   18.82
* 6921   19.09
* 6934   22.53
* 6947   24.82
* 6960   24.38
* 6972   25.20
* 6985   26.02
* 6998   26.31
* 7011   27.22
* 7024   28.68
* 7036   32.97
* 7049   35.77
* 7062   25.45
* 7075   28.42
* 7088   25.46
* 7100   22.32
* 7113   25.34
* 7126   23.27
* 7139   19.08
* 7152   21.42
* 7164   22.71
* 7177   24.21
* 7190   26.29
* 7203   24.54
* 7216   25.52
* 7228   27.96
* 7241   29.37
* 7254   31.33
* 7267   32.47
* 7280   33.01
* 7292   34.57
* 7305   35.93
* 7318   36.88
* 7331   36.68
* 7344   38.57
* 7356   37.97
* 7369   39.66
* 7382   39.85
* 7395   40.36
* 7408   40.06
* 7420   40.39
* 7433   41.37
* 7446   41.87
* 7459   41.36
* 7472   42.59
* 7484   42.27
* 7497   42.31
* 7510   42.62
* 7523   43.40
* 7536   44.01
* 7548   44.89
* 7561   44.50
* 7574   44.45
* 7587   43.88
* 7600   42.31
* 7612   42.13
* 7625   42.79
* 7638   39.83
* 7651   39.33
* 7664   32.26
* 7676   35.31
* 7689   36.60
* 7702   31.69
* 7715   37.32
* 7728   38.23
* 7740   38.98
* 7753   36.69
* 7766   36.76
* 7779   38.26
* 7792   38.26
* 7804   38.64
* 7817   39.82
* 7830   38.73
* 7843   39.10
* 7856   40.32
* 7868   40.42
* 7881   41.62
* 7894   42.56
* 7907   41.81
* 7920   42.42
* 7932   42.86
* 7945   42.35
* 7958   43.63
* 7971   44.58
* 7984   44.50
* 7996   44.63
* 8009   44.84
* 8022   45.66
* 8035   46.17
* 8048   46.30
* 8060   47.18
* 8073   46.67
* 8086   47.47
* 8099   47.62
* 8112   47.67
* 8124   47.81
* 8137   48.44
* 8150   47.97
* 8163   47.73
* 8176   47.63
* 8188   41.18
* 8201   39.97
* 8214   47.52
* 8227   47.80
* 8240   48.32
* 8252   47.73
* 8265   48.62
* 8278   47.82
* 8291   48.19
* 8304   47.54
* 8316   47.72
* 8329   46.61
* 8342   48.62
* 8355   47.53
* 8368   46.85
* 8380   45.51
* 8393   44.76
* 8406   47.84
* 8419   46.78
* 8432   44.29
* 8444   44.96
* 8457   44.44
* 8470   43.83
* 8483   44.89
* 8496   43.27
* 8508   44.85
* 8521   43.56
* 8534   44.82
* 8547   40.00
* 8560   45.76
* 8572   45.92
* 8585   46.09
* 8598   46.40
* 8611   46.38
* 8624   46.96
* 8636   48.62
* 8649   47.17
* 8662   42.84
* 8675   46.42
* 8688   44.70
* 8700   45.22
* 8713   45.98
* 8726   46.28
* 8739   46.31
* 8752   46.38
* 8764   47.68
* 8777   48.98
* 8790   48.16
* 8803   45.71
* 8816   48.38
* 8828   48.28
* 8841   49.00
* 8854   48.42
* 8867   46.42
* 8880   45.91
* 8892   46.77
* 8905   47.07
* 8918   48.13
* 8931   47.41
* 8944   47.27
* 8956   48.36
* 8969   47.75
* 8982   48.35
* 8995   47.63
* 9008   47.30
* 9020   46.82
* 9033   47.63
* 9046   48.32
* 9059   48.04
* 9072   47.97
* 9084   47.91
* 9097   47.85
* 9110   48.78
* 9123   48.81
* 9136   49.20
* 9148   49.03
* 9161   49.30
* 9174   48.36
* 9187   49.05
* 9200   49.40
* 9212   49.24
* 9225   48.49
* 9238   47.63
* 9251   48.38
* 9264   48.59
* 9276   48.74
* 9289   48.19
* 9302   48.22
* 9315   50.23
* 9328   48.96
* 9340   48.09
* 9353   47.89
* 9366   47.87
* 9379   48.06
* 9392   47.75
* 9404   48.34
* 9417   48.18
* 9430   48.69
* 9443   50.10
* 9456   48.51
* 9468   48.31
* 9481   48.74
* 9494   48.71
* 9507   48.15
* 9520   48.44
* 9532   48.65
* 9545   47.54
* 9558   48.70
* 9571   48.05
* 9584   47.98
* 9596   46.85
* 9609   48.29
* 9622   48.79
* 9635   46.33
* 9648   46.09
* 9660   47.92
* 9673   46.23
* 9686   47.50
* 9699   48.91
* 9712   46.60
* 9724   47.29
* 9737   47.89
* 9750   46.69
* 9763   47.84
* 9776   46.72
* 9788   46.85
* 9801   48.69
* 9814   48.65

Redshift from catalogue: 0.000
